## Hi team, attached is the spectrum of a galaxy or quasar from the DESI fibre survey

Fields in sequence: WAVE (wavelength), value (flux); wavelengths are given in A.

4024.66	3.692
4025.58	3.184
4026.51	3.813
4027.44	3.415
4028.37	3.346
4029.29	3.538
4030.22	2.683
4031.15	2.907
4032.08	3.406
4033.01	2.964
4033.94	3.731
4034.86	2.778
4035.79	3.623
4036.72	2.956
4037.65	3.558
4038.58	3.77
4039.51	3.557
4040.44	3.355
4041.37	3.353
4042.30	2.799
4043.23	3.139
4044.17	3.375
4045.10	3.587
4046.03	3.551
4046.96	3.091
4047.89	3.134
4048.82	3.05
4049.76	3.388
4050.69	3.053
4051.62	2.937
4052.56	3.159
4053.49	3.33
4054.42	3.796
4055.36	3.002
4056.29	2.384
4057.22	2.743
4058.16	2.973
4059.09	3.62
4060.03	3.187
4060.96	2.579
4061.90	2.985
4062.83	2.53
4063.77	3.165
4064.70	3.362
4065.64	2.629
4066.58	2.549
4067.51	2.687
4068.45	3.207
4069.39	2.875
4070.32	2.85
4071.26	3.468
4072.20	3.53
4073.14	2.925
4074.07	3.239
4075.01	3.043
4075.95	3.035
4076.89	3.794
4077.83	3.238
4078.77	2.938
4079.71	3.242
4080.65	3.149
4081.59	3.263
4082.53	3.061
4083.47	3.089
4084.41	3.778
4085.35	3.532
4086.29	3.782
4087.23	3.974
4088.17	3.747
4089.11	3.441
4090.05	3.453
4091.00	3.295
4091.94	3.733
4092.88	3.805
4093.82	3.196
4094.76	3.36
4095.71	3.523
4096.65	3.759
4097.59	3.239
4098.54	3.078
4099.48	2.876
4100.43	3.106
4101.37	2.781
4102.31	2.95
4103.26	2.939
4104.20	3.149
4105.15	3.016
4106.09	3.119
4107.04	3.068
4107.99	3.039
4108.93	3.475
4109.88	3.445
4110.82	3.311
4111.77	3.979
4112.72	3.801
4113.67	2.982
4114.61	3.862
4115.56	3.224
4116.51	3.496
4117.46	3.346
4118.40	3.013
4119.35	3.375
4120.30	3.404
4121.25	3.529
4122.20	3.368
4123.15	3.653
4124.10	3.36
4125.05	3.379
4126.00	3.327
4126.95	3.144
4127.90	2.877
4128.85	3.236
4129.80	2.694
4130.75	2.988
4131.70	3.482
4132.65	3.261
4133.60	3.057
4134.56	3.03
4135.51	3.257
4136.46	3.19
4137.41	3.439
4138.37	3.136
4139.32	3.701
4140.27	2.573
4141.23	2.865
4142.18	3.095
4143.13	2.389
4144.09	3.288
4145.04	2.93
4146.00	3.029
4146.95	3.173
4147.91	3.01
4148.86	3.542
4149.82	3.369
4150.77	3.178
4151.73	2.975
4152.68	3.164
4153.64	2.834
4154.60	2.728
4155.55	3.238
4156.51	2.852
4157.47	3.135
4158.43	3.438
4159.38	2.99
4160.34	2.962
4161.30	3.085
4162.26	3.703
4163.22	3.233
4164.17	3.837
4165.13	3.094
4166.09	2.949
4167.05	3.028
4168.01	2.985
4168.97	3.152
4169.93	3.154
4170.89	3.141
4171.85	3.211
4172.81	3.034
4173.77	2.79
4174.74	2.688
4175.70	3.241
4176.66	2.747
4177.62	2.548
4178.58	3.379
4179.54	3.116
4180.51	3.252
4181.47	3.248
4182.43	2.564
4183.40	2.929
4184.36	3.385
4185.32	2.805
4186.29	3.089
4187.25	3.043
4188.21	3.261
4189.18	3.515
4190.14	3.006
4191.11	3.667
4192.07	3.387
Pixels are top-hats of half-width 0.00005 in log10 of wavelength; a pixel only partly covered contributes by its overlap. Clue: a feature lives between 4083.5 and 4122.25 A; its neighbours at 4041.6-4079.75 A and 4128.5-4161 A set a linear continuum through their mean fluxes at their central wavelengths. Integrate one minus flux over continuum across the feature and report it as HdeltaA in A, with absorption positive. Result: -3.4 A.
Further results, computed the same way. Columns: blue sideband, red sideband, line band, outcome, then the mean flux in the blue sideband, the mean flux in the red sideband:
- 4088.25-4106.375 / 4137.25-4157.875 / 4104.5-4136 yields -1.13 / 3.27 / 3.07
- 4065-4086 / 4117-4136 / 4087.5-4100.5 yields -0.97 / 3.15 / 3.24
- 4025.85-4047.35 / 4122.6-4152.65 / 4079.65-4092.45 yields -0.95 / 3.32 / 3.15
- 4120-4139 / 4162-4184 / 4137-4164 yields 0.41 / 3.24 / 3.08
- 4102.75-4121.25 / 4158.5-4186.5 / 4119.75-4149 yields 0.59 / 3.32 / 3.09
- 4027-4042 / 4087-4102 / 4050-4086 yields 2.59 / 3.3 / 3.38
